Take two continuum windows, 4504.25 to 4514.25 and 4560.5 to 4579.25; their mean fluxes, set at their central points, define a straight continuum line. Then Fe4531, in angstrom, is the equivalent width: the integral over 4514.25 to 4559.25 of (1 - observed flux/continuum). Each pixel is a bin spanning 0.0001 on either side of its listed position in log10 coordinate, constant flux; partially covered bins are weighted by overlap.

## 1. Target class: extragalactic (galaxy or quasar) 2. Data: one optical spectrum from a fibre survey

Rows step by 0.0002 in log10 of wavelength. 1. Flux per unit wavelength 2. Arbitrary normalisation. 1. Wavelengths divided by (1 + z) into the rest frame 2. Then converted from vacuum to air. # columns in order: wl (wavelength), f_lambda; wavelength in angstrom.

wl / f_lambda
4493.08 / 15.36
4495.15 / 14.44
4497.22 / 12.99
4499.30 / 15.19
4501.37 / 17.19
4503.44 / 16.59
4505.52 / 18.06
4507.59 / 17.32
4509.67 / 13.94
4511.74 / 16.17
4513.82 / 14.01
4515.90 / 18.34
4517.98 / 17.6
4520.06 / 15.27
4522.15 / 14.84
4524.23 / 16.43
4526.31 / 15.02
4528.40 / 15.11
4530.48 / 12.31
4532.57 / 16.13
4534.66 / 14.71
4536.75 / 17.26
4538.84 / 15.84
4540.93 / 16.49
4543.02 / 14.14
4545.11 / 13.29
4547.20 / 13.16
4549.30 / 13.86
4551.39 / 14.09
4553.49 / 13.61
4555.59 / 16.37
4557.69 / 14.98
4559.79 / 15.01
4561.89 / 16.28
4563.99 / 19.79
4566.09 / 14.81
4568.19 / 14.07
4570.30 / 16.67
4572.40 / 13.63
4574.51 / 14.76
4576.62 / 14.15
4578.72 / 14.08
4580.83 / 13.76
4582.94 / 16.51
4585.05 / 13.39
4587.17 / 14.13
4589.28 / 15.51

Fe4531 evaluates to 1.7 angstrom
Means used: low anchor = 16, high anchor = 15.4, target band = 15.2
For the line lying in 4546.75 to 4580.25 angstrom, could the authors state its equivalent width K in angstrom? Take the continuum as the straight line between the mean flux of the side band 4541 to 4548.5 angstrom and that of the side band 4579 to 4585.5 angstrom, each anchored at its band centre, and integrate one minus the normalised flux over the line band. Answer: -1.7 angstrom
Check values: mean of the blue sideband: 13.9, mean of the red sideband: 14.6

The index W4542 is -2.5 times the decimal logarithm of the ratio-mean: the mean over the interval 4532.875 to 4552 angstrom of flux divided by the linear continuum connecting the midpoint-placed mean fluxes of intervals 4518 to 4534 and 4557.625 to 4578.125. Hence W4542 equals 0.03 mag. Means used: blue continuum 15.2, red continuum 15.4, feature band 14.8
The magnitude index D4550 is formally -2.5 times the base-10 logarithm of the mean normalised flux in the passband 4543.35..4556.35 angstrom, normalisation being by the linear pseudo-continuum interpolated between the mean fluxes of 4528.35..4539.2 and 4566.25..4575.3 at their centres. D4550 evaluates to 0.07 mag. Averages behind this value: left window 15.2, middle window 14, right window 14.8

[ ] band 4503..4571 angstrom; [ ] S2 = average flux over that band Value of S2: 15.5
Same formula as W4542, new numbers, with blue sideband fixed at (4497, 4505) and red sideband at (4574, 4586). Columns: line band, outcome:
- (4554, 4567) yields -0.09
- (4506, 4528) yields -0.02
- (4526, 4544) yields 0.00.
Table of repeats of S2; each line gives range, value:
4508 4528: 15.8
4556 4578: 15.4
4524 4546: 15.1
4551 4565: 15.8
